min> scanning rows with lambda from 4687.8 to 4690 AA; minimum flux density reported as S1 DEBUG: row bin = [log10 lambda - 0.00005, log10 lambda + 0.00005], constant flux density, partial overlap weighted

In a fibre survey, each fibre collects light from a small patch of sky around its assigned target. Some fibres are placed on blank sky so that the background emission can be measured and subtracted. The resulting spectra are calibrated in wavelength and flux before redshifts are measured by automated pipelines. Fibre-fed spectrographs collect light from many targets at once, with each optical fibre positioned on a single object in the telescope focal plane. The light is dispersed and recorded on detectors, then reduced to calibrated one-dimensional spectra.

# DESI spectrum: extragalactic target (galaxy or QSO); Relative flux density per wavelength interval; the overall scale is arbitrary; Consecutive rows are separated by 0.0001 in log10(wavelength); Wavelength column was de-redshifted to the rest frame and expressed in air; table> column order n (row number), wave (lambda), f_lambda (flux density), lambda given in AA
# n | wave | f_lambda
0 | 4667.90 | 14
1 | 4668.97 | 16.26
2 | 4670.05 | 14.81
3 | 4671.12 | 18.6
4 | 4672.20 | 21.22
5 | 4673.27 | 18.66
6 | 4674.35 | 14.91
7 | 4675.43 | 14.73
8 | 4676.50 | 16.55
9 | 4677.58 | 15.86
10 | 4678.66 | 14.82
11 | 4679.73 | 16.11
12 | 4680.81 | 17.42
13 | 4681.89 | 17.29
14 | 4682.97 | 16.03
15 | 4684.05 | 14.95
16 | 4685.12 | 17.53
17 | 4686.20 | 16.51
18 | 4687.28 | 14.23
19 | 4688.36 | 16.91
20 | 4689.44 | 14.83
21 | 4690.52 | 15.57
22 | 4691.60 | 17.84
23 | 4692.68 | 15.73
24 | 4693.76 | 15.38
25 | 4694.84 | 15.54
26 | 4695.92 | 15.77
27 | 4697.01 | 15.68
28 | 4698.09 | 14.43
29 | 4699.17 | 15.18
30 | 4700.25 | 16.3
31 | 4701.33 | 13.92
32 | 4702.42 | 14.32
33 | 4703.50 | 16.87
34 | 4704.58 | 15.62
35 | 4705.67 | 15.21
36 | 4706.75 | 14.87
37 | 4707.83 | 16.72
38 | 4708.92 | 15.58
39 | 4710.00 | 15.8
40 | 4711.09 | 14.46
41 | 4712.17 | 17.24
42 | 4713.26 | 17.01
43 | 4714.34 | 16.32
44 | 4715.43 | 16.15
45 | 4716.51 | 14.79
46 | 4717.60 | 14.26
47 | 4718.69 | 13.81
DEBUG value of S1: 14.83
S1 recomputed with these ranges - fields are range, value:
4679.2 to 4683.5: 16.03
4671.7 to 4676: 14.73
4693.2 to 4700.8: 14.43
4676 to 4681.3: 14.82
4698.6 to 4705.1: 13.92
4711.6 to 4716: 16.15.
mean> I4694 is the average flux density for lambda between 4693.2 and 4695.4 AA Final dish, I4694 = 15.5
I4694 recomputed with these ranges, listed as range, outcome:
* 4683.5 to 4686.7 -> 16.4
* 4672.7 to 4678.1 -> 16.2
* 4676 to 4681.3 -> 16.1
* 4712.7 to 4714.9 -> 16.6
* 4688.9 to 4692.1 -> 16.1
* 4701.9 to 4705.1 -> 15.6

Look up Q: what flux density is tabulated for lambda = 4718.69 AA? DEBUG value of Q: 13.81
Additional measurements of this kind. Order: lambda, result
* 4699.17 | 15.18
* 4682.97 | 16.03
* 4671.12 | 18.6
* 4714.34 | 16.32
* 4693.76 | 15.38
